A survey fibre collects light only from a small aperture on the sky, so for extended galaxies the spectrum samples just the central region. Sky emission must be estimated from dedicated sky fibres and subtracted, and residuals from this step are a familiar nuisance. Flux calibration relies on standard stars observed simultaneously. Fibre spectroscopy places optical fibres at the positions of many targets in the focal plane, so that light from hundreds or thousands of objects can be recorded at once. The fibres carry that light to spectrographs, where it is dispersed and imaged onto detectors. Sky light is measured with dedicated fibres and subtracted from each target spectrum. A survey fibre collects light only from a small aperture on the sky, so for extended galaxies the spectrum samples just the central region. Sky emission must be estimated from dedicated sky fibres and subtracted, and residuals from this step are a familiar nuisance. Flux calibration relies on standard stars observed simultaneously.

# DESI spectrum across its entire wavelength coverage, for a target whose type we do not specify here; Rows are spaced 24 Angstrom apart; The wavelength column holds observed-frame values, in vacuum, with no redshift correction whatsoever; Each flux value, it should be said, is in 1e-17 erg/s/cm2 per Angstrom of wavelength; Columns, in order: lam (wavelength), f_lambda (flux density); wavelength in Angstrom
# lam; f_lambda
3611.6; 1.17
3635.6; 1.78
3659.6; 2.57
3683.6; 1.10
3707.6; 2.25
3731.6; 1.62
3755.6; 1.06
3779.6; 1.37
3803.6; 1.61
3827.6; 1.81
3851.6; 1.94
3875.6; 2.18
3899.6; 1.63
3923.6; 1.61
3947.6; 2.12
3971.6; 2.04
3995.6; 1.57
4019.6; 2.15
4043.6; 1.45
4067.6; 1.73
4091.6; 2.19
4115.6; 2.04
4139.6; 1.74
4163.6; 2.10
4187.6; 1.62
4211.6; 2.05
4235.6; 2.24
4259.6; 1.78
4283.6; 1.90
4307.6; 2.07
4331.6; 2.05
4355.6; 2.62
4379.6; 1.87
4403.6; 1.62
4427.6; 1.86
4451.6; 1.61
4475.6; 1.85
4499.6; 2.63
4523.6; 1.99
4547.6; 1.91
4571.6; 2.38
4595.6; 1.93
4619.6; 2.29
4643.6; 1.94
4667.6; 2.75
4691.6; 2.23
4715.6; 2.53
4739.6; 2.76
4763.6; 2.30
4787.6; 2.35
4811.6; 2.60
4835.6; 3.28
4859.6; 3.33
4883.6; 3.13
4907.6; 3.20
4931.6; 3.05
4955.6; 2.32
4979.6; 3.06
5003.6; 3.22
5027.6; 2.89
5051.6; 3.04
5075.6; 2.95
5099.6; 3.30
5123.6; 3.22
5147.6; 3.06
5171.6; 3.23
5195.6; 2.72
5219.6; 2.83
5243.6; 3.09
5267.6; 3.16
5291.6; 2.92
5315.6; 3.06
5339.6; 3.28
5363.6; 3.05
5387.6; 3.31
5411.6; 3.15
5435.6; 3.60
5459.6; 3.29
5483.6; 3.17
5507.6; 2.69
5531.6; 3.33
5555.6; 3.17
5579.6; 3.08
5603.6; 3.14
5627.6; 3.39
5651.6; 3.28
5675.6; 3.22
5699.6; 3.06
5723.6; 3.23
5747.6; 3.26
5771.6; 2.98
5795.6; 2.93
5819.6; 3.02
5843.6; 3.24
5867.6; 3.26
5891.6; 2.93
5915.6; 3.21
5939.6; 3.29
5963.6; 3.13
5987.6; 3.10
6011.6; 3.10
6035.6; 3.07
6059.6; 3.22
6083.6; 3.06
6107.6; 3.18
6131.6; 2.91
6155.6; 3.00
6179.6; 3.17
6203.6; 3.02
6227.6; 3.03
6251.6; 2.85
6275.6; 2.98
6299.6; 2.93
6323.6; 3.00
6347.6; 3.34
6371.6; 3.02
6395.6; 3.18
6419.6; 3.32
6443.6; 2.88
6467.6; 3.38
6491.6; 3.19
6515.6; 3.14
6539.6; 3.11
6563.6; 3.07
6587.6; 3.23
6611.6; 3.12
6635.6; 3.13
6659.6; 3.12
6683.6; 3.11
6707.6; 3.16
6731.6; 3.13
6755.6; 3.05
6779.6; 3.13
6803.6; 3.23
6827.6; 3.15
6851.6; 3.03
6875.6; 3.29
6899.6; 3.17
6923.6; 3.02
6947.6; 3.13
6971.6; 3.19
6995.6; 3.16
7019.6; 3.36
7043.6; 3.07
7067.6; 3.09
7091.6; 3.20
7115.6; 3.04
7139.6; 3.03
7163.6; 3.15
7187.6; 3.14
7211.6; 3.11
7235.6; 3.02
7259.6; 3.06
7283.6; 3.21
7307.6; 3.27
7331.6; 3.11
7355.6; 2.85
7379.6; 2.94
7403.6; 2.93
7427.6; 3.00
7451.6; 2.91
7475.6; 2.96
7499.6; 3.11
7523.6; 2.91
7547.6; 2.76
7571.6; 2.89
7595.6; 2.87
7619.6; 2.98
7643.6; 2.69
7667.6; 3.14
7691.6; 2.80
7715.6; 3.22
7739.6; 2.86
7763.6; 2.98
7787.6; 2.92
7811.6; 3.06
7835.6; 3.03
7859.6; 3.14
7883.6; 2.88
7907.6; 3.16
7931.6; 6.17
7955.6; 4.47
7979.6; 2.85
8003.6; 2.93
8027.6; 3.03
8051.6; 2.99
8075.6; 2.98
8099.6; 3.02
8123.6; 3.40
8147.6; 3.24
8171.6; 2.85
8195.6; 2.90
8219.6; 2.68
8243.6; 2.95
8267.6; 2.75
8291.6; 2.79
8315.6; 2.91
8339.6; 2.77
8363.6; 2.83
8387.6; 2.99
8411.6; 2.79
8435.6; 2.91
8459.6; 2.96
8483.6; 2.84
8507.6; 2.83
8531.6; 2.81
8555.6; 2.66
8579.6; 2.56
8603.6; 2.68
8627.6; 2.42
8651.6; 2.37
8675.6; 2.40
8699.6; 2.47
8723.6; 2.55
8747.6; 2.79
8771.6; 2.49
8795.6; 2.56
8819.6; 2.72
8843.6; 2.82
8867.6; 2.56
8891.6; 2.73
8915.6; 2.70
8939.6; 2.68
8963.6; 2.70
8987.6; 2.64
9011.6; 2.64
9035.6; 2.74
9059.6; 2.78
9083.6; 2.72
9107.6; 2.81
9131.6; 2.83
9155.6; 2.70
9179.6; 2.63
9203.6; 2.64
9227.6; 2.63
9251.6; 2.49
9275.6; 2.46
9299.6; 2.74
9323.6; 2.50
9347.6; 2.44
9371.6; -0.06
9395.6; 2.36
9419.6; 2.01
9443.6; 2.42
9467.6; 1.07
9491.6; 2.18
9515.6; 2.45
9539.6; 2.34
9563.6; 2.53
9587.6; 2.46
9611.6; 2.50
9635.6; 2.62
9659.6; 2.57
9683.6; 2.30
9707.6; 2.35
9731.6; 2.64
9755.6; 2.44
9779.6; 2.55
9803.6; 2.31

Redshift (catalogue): 0.209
